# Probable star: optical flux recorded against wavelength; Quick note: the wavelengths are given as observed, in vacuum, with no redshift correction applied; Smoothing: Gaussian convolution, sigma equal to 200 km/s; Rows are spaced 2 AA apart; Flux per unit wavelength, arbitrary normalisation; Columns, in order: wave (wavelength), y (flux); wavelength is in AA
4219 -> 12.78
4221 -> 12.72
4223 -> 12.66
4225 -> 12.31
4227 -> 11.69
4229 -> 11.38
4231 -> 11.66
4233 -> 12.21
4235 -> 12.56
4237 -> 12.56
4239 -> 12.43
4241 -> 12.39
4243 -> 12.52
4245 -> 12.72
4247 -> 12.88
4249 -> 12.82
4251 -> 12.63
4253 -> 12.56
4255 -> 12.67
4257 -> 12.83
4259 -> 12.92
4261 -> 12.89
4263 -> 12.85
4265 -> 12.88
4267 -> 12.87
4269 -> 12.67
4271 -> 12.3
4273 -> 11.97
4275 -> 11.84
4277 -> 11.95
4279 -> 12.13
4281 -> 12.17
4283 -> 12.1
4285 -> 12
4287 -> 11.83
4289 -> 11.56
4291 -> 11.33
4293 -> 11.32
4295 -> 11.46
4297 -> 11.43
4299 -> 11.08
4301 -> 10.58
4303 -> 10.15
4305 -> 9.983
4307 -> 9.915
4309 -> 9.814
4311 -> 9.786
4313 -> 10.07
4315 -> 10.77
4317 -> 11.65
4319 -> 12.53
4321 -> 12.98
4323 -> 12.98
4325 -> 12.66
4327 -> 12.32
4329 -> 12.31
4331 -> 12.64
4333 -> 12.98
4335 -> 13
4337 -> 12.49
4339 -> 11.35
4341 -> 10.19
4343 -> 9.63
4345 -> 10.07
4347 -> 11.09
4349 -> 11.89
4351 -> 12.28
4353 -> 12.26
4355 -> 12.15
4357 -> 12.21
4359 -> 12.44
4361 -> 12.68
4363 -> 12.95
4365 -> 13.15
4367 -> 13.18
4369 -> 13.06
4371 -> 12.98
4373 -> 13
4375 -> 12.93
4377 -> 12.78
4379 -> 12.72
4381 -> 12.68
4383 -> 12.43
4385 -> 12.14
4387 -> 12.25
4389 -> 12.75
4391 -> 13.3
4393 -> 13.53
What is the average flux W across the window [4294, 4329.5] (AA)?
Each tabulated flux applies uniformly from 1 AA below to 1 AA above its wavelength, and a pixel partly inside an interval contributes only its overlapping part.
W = 11.2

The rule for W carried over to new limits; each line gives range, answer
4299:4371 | 11.7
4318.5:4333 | 12.7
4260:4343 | 11.7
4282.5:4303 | 11.4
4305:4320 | 10.6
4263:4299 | 12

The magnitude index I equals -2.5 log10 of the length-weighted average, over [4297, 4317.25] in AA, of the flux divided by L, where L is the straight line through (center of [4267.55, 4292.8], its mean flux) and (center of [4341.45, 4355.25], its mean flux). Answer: 0.13 mag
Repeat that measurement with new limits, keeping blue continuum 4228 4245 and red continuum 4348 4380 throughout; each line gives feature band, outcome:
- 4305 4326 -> 0.115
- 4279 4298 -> 0.063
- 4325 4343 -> 0.046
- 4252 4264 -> -0.041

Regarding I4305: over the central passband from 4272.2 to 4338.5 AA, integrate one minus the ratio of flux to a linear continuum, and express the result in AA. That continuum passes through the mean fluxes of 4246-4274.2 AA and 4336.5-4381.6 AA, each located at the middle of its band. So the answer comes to 4.4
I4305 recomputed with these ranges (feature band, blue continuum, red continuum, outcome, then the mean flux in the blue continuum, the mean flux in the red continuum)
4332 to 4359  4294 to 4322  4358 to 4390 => 0.6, 10.9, 12.8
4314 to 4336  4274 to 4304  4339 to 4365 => -1.5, 11.5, 11.7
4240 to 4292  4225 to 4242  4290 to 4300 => -3.1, 12.1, 11.3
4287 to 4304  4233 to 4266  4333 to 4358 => 1.4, 12.7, 11.6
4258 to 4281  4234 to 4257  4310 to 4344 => -0.2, 12.6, 11.8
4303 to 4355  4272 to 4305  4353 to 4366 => 2.7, 11.5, 12.6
